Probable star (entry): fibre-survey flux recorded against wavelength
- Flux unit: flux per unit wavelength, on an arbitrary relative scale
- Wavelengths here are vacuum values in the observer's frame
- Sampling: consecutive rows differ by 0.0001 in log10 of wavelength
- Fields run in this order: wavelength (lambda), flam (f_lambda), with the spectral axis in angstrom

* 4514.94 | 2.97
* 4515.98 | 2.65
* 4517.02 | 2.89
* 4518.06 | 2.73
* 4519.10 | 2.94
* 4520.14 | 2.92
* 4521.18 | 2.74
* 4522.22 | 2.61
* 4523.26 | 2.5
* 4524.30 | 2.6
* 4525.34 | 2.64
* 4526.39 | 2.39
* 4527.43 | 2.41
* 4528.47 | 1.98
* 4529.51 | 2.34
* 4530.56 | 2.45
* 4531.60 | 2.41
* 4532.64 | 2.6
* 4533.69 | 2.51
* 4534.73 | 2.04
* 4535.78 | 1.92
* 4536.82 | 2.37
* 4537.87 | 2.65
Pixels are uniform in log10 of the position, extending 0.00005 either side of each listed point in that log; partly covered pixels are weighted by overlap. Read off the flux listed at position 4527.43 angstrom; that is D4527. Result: 2.41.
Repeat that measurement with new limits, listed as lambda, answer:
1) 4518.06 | 2.73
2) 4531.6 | 2.41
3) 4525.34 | 2.64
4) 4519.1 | 2.94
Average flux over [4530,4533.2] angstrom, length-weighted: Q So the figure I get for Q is 2.48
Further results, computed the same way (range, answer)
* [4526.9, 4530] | 2.25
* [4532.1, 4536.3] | 2.27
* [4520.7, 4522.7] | 2.68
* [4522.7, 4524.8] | 2.55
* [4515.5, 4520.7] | 2.83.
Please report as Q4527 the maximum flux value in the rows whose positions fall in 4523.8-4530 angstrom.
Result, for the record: 2.64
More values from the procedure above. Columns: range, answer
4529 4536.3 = 2.6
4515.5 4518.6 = 2.89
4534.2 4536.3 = 2.04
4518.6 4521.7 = 2.94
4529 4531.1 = 2.45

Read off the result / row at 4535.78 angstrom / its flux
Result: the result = 1.92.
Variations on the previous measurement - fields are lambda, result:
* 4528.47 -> 1.98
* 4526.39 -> 2.39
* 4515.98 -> 2.65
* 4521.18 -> 2.74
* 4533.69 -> 2.51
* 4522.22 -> 2.61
